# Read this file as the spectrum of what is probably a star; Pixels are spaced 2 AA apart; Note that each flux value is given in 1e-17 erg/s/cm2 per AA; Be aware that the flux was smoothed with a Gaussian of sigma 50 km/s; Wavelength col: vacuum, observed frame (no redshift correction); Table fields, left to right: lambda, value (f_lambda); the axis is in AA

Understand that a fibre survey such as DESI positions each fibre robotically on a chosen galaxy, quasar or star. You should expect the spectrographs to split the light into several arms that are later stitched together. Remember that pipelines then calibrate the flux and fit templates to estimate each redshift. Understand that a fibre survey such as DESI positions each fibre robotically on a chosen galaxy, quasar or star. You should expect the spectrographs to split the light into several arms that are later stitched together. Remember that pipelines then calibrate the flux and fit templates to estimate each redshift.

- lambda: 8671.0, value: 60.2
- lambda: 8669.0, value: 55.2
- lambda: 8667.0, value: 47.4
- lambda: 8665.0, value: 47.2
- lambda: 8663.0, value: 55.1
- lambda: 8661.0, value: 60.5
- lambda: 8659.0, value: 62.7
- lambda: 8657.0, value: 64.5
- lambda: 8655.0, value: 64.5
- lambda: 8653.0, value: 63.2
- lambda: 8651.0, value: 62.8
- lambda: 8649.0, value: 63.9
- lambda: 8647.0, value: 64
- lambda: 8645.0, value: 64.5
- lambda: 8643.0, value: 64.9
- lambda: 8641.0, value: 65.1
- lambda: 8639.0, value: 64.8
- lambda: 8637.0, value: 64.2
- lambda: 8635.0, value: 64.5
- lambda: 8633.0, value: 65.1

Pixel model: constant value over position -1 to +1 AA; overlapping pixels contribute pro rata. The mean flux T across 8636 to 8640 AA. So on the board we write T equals 64.5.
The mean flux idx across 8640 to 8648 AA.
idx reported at 64.6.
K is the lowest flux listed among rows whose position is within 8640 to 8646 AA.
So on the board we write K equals 64.5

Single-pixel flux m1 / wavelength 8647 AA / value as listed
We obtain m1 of 64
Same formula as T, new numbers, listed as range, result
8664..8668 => 47.3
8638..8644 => 64.9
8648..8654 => 63.3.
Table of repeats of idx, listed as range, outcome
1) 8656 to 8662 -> 62.6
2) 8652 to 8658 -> 64.1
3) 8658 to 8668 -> 54.6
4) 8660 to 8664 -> 57.8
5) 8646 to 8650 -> 64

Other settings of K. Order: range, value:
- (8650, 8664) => 55.1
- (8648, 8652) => 62.8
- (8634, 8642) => 64.2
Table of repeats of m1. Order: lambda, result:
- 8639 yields 64.8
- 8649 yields 63.9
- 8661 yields 60.5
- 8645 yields 64.5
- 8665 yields 47.2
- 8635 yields 64.5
